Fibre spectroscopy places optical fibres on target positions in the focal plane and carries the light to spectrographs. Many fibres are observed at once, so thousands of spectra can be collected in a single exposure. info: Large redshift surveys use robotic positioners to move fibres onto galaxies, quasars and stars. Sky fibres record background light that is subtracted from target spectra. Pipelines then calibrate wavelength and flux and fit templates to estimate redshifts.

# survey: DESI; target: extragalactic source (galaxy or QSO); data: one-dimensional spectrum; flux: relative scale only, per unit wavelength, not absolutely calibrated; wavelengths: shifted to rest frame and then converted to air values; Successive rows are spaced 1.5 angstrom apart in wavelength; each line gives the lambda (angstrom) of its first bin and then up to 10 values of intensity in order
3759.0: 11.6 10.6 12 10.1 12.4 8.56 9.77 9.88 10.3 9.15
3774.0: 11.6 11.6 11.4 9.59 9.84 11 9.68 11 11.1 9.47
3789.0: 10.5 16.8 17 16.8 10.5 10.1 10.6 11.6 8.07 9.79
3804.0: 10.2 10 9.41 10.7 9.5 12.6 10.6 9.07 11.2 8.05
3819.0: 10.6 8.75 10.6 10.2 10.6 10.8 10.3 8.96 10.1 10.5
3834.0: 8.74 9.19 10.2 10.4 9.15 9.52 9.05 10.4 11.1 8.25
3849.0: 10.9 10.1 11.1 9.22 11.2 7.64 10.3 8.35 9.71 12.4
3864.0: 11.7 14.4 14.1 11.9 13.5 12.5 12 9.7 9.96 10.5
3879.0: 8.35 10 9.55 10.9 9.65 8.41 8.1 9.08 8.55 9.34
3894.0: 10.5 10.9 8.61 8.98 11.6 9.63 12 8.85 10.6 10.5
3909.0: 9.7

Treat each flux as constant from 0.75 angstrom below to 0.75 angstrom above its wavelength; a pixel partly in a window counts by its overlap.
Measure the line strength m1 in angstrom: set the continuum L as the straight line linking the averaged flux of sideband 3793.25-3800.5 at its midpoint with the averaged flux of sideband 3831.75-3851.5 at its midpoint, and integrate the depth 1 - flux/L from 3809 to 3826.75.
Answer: 0.8 angstrom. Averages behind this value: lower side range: 11.5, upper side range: 9.82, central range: 10.2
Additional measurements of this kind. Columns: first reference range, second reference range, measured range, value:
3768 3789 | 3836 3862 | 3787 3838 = -2.6 angstrom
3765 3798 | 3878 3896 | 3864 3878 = -3.4 angstrom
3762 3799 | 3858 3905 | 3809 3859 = 3.9 angstrom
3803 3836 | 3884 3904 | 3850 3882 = -3.5 angstrom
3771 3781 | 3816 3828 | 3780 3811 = -2.5 angstrom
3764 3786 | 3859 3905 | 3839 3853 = 0.7 angstrom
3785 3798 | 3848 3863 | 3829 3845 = 1.7 angstrom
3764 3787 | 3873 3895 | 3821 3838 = 0.0 angstrom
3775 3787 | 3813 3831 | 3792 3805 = -1.2 angstrom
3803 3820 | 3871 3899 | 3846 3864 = -0.2 angstrom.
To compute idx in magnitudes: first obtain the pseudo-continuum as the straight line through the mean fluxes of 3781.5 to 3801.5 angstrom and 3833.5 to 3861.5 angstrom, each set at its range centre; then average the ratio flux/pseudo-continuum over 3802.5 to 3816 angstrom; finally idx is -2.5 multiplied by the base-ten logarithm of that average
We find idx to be 0.09 mag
